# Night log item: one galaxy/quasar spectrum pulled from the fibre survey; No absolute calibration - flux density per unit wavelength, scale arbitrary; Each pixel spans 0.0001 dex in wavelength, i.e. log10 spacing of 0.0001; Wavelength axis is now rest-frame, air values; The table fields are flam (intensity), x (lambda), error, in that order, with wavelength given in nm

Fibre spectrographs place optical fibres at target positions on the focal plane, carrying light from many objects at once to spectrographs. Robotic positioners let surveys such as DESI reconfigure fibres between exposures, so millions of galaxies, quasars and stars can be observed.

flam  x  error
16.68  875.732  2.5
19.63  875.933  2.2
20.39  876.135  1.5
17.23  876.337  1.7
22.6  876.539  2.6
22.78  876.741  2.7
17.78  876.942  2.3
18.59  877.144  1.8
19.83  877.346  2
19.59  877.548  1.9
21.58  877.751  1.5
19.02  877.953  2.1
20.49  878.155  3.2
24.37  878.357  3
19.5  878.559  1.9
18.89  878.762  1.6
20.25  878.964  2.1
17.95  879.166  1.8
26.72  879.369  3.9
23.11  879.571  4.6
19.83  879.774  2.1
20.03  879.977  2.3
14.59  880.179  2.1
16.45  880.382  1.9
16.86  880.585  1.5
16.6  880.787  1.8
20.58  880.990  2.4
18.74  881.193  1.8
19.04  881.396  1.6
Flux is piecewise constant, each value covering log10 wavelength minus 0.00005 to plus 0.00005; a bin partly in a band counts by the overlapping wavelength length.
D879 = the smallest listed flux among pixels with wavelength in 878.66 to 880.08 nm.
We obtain 17.95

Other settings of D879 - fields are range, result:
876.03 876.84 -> 17.23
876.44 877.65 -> 17.78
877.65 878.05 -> 19.02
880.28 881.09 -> 16.45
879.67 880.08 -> 19.83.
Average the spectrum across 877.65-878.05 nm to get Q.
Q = 20.3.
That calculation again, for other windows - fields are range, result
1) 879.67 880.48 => 17.7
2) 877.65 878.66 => 21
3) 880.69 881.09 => 18.6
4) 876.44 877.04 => 21.1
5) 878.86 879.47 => 21.6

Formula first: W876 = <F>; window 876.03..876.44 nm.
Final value 18.8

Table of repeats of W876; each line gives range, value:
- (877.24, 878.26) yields 20.1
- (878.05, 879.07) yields 20.7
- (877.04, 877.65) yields 19.3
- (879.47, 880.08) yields 21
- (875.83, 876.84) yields 20.5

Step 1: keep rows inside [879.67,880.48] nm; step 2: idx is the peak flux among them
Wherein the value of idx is 20.03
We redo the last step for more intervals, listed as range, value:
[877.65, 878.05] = 21.58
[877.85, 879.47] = 26.72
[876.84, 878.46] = 24.37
